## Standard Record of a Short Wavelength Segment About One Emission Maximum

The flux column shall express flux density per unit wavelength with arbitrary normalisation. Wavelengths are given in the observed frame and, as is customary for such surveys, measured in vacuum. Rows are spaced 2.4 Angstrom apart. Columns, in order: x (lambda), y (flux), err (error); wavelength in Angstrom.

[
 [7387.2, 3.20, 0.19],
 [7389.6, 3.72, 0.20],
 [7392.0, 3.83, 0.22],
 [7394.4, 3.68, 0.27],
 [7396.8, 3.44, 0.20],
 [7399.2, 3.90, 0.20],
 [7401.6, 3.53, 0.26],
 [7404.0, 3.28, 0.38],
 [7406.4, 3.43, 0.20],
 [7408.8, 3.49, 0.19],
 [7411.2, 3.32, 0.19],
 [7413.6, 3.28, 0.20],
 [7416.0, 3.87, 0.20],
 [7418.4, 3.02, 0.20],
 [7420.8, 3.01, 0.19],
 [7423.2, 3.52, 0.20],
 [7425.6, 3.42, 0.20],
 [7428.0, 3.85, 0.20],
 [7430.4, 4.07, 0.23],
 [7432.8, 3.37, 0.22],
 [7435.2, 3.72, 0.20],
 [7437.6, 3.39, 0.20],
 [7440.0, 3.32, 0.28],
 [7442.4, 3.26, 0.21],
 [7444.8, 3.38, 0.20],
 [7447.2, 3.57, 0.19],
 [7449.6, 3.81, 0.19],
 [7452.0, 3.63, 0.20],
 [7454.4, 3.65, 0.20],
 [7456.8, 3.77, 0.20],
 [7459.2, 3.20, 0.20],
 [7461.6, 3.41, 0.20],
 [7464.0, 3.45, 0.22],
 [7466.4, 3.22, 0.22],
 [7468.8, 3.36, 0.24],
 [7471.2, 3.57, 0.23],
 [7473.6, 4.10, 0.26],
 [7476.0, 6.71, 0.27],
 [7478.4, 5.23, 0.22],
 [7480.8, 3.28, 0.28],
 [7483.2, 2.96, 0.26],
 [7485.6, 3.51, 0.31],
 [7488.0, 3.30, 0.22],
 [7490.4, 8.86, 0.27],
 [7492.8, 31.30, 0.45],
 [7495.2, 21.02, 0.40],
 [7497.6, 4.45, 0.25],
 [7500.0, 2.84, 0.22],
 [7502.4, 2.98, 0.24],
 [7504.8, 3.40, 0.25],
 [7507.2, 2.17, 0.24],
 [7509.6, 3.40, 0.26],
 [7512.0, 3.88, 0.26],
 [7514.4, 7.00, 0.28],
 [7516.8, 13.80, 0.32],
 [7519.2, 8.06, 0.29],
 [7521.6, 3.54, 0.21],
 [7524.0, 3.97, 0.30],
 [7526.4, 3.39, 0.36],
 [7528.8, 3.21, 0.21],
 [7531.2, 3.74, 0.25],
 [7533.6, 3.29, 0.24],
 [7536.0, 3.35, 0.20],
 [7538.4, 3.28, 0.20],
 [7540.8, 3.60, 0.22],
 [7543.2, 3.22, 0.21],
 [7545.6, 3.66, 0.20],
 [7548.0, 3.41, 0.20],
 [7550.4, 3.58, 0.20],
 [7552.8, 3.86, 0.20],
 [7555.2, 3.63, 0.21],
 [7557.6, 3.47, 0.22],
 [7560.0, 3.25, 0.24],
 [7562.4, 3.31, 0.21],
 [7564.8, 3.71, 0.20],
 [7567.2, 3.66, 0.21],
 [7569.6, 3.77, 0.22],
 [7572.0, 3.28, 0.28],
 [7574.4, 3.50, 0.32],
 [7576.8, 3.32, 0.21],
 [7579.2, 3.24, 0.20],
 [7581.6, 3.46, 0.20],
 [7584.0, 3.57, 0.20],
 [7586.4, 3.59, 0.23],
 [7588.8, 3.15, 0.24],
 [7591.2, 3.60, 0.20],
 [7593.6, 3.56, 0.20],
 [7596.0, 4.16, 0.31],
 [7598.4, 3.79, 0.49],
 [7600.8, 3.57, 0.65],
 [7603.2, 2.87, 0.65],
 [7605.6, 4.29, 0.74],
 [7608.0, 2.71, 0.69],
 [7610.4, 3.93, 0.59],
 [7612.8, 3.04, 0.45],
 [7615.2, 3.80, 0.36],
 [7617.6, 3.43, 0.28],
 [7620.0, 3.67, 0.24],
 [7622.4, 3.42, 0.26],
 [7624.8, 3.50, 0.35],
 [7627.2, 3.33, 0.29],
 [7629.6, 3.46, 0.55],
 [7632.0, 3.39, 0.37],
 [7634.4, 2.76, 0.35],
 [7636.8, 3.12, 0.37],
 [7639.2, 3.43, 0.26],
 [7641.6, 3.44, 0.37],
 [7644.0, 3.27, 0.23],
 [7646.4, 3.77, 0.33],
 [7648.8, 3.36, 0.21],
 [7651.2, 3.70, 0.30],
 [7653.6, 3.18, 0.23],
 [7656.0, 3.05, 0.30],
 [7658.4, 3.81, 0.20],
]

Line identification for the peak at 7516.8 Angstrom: [N II] 6583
